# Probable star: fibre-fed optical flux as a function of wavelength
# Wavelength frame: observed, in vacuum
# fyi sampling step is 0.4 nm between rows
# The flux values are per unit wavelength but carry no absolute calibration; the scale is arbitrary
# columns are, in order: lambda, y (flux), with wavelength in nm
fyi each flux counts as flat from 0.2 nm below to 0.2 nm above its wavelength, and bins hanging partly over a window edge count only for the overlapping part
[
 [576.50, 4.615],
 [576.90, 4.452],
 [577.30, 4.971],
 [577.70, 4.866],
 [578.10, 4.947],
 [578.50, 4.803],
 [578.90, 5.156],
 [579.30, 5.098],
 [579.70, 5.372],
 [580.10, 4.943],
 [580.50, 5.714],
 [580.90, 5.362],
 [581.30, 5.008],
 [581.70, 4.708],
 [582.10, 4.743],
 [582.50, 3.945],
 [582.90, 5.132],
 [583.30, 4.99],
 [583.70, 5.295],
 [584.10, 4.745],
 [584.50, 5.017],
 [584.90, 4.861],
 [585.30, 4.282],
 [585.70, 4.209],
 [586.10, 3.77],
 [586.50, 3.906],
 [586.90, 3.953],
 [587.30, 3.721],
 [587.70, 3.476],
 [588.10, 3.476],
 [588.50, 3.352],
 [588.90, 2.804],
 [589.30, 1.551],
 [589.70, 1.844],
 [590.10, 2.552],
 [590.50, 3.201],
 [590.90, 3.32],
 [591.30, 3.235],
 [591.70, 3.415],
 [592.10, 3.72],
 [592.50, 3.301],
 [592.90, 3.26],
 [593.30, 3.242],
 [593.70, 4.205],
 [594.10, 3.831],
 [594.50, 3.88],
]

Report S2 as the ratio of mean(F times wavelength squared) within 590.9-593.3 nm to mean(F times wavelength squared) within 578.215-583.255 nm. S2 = 0.70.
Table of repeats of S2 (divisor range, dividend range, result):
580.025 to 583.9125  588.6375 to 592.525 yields 0.60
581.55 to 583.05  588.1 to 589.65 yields 0.58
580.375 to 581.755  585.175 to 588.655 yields 0.74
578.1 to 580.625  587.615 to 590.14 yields 0.54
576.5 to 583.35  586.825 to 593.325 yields 0.65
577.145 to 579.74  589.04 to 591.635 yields 0.55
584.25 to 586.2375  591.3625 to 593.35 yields 0.78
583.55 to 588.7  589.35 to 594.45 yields 0.79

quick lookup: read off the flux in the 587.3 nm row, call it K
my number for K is 3.721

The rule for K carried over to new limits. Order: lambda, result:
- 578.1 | 4.947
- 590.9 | 3.32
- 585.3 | 4.282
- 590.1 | 2.552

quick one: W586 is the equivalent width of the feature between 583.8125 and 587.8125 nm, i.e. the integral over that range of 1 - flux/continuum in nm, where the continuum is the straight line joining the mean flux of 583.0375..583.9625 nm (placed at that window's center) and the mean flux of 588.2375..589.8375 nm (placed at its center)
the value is -0.25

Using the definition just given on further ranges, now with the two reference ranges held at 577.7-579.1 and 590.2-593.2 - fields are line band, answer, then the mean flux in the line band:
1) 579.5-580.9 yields -0.18 nm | 5.35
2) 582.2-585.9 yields -0.40 nm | 4.72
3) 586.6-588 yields 0.05 nm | 3.71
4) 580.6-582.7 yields -0.11 nm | 4.8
